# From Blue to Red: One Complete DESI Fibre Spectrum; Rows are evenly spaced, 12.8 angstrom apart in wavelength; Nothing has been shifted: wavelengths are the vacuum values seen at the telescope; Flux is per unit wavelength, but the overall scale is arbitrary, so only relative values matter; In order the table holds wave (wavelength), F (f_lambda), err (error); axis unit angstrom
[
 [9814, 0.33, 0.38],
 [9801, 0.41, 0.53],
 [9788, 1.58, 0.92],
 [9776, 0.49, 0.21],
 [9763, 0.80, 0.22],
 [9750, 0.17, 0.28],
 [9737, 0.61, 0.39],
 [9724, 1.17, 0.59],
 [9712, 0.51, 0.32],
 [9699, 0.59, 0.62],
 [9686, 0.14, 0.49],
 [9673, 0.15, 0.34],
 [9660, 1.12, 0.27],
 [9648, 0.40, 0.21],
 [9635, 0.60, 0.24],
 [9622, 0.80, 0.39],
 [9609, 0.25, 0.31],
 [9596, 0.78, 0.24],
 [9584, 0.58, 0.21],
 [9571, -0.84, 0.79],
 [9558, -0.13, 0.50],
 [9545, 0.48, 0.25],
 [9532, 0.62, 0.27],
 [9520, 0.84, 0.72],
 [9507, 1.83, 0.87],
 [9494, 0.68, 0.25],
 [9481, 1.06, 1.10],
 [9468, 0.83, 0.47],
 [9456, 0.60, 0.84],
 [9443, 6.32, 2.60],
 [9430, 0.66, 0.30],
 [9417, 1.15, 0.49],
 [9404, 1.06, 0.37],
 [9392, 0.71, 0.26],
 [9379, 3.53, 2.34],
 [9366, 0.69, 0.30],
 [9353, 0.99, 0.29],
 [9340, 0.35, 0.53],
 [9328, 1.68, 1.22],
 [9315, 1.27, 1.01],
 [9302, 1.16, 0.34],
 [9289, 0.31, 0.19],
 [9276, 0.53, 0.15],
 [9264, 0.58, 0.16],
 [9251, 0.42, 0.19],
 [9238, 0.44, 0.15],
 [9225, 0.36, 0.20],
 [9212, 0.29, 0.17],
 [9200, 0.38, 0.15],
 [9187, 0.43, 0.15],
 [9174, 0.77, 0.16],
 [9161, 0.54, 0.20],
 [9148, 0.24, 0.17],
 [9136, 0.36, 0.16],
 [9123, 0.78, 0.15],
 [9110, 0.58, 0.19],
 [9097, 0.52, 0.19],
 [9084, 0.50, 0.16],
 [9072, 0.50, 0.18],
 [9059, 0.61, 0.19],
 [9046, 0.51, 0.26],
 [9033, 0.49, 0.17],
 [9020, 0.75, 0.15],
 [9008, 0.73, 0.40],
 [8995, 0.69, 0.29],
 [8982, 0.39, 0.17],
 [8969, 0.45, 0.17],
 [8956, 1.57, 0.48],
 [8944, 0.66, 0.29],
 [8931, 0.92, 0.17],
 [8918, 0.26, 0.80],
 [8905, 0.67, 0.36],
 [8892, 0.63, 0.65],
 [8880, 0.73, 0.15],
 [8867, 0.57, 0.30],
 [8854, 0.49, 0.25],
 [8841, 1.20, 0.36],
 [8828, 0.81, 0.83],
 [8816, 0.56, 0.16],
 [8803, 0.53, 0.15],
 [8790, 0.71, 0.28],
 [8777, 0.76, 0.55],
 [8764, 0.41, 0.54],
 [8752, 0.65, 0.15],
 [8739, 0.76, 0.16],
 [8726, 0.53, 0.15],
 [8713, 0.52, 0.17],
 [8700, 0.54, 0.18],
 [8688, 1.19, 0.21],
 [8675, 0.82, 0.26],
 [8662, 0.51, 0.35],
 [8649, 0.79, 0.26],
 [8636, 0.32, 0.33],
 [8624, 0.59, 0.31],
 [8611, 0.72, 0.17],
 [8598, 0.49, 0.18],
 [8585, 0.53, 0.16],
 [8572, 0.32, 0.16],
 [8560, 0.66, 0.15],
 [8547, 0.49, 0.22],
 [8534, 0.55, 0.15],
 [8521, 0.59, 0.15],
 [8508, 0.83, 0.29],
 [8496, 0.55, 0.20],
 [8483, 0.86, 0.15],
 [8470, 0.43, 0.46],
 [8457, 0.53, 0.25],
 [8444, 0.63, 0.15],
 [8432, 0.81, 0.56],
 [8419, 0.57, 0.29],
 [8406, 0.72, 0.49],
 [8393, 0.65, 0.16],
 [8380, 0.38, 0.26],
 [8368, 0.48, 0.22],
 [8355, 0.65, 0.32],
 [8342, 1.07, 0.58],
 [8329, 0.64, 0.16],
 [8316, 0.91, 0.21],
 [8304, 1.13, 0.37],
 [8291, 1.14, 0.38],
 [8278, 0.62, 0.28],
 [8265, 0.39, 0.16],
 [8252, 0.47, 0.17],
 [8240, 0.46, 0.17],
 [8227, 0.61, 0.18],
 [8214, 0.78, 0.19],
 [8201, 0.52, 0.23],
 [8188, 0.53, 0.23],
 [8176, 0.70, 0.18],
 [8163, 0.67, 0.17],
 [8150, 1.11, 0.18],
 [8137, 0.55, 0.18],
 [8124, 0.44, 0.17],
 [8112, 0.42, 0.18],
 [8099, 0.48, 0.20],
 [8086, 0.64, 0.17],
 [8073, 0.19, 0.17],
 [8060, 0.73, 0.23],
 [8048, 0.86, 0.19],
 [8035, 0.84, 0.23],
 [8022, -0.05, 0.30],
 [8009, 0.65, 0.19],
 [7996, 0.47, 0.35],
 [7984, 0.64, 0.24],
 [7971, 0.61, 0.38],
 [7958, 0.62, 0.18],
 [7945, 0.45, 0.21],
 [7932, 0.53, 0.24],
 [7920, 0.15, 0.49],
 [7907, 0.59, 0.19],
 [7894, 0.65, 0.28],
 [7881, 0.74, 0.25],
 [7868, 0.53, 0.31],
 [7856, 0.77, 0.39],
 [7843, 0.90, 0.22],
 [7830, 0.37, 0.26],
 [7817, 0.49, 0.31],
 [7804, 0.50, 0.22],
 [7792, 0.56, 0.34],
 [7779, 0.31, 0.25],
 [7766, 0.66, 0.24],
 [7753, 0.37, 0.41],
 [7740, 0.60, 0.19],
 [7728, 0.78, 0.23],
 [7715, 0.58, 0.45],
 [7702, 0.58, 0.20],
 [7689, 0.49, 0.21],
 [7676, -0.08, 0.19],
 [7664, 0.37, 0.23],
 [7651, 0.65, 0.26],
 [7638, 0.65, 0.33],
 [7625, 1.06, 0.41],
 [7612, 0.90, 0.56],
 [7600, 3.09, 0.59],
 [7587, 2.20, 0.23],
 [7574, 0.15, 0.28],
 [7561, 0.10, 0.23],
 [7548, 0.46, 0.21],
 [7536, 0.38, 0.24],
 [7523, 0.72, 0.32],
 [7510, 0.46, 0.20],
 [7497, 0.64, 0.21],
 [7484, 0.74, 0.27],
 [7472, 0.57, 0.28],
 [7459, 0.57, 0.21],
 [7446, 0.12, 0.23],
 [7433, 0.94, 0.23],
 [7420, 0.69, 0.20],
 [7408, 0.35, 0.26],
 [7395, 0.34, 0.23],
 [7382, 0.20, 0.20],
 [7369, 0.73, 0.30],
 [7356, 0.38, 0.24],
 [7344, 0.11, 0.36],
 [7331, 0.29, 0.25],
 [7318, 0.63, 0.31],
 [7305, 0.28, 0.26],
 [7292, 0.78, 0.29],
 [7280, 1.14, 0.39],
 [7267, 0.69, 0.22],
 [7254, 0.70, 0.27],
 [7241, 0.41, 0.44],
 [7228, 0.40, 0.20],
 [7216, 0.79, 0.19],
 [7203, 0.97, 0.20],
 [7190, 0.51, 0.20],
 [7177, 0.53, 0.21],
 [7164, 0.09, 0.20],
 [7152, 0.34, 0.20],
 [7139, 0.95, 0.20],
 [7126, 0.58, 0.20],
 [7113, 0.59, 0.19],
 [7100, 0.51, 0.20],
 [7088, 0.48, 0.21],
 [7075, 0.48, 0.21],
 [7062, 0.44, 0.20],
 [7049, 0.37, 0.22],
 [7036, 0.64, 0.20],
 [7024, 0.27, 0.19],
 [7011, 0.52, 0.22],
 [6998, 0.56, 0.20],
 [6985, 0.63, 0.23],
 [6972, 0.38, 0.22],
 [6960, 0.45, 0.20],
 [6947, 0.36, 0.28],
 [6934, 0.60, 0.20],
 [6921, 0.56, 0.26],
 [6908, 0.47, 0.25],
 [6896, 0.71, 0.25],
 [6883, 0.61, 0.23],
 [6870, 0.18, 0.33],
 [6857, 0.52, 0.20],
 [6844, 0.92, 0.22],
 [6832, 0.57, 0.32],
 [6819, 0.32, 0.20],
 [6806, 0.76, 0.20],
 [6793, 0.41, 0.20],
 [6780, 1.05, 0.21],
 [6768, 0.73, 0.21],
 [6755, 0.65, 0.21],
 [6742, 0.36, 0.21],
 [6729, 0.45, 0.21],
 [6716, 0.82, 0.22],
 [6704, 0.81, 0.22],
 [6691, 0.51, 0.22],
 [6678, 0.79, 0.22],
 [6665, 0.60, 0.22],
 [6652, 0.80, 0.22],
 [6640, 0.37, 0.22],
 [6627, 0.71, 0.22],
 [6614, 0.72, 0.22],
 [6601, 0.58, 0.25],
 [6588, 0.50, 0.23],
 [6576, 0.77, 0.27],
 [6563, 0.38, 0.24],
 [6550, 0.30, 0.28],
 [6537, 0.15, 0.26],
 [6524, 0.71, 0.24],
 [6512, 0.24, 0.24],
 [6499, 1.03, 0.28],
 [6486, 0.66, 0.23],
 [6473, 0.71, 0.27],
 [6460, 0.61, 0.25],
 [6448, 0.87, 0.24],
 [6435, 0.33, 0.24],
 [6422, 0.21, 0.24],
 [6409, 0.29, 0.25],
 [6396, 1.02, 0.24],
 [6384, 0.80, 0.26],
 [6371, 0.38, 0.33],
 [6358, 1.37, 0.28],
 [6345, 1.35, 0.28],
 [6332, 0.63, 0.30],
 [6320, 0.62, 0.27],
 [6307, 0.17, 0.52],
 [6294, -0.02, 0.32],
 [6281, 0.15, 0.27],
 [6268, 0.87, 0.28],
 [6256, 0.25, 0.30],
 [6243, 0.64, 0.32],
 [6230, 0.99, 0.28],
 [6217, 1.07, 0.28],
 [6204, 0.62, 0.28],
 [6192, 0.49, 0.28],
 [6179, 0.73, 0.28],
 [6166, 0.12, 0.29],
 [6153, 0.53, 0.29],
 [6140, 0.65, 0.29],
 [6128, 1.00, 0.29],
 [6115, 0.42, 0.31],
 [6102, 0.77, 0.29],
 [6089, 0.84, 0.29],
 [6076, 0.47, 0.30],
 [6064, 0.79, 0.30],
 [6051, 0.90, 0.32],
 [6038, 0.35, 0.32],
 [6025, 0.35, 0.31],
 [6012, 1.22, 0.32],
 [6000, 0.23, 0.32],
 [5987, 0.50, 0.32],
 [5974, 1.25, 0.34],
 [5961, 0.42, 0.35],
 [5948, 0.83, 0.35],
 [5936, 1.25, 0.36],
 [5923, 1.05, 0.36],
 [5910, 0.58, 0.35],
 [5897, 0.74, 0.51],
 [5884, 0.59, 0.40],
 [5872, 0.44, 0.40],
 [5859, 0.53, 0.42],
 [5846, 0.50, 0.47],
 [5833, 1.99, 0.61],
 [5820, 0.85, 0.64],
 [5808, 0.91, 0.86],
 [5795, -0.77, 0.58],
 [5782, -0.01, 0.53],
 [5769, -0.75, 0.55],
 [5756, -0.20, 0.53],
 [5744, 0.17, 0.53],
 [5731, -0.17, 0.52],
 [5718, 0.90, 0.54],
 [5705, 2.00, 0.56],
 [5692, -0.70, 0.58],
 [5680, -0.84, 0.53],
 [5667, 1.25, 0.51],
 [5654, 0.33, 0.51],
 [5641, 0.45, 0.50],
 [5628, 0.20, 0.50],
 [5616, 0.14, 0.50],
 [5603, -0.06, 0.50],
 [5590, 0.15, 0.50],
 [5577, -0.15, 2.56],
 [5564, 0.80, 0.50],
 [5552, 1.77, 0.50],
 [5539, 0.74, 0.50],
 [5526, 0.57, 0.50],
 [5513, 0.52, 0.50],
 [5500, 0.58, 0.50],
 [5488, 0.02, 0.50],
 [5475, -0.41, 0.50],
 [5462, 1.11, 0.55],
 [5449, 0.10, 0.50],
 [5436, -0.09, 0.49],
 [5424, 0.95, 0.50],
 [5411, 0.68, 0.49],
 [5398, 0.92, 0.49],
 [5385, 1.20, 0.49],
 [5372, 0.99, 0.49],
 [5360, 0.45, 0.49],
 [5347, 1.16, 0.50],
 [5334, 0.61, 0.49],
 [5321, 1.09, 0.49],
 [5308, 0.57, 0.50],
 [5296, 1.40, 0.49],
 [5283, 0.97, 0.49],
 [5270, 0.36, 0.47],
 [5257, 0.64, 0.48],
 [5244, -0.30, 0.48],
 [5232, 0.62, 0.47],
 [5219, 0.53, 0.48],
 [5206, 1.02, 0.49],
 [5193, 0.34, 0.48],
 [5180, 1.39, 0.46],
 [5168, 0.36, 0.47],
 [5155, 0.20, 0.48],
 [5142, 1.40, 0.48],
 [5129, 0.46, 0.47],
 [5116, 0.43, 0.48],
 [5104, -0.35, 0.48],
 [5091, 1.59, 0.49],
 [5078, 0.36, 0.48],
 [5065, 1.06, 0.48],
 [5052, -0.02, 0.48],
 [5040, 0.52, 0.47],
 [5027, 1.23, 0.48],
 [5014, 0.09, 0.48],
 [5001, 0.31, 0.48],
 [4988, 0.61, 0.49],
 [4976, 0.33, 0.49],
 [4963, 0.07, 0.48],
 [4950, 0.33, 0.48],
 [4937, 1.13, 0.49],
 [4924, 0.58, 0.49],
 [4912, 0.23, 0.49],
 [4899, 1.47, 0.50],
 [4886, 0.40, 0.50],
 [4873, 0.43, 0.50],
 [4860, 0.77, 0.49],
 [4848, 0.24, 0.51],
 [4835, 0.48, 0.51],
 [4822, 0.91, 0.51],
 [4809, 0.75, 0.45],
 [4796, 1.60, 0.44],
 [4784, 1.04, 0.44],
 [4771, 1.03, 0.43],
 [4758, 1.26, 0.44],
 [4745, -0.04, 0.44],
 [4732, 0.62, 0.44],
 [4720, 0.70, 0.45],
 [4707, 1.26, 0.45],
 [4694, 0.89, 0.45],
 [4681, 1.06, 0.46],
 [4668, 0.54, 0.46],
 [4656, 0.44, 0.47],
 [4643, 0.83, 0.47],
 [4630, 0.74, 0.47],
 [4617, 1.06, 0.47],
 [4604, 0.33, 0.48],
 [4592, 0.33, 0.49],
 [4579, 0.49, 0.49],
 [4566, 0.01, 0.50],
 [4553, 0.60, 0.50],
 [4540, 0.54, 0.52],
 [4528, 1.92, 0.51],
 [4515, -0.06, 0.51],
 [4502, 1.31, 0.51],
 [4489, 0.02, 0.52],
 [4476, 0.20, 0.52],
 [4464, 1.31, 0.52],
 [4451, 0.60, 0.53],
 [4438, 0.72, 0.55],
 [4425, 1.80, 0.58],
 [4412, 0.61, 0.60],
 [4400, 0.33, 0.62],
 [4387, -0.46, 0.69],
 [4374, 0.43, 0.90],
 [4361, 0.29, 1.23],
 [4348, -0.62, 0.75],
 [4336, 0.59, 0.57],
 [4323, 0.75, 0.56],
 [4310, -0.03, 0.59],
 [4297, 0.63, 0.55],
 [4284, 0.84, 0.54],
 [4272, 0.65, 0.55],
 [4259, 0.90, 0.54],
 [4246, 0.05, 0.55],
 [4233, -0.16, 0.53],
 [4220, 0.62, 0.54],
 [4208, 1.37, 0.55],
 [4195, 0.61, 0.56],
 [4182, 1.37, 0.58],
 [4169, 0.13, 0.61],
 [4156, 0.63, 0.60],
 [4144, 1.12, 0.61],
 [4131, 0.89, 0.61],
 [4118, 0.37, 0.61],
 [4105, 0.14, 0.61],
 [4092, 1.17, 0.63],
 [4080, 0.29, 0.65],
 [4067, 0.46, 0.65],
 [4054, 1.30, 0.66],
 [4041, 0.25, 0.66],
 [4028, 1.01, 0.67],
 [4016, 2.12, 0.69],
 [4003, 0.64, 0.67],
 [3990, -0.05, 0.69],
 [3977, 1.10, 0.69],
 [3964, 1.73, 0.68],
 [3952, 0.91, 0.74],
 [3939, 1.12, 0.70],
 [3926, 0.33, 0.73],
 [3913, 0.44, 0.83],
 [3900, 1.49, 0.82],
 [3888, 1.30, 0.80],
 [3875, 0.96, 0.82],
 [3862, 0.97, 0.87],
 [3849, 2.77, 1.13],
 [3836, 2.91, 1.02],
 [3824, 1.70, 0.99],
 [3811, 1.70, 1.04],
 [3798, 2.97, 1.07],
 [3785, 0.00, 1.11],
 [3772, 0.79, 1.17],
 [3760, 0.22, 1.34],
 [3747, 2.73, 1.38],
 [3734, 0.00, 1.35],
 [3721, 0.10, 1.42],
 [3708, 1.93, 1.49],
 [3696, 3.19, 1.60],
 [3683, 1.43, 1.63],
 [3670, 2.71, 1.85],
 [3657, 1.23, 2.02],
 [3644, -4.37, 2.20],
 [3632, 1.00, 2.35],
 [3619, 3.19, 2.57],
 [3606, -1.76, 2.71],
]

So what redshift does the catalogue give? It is 1.04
